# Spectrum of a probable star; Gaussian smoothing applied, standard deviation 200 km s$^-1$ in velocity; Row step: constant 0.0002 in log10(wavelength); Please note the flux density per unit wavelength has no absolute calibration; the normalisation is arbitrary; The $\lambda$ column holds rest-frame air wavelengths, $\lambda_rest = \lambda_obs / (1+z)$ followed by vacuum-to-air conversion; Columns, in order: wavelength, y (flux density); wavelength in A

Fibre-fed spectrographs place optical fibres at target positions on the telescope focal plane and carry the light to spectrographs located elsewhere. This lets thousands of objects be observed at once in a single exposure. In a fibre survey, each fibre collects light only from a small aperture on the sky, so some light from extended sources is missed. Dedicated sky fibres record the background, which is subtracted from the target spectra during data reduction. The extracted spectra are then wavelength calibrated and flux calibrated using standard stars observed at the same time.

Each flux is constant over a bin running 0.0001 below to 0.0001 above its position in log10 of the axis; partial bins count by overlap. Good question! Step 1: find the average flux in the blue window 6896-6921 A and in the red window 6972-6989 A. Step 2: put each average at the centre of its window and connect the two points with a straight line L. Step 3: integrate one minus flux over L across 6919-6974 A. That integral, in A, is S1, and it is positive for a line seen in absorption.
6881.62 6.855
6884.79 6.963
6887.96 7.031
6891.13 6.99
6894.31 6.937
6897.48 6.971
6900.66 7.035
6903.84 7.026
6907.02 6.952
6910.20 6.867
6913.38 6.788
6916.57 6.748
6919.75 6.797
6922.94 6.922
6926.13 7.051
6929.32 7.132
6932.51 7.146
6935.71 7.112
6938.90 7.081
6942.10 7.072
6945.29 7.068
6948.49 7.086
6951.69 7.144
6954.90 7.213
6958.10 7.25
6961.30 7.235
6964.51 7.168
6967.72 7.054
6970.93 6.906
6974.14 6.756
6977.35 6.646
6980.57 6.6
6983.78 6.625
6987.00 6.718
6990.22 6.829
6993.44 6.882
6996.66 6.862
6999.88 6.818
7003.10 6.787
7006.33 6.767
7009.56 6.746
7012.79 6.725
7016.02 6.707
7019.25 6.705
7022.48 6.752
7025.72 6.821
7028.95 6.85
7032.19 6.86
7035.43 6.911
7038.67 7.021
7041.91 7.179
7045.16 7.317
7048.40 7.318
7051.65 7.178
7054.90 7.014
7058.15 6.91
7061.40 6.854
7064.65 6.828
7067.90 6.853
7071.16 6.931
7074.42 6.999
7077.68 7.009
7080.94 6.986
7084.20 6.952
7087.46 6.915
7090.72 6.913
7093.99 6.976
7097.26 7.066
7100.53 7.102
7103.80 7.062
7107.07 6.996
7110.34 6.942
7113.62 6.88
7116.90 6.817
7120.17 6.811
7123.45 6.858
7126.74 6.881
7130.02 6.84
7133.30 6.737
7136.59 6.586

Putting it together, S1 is -2.4 A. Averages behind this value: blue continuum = 6.9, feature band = 7.08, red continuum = 6.68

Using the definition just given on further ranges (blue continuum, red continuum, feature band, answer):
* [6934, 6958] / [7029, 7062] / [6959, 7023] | 2.43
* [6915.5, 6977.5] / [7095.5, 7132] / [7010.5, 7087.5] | 0.36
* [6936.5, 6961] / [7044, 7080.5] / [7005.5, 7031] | 1.09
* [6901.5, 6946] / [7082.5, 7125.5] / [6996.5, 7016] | 0.54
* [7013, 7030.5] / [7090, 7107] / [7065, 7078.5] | 0.00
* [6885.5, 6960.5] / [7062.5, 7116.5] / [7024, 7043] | 0.13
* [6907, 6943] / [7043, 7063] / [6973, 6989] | 0.81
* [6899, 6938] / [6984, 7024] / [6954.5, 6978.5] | -0.59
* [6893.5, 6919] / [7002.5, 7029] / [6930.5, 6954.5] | -0.86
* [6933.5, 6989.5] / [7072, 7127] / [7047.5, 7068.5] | -0.08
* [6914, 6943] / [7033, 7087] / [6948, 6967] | -0.50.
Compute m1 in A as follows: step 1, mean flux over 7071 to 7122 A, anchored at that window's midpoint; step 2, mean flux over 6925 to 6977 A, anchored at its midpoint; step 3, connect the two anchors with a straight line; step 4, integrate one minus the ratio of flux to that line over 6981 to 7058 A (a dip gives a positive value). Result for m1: 1.5 A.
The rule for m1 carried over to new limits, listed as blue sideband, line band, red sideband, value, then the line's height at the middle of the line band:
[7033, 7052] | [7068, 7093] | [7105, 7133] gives 0.2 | 7.01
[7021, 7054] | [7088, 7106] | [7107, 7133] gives -0.3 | 6.91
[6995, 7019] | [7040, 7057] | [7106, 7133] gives -1.0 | 6.81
